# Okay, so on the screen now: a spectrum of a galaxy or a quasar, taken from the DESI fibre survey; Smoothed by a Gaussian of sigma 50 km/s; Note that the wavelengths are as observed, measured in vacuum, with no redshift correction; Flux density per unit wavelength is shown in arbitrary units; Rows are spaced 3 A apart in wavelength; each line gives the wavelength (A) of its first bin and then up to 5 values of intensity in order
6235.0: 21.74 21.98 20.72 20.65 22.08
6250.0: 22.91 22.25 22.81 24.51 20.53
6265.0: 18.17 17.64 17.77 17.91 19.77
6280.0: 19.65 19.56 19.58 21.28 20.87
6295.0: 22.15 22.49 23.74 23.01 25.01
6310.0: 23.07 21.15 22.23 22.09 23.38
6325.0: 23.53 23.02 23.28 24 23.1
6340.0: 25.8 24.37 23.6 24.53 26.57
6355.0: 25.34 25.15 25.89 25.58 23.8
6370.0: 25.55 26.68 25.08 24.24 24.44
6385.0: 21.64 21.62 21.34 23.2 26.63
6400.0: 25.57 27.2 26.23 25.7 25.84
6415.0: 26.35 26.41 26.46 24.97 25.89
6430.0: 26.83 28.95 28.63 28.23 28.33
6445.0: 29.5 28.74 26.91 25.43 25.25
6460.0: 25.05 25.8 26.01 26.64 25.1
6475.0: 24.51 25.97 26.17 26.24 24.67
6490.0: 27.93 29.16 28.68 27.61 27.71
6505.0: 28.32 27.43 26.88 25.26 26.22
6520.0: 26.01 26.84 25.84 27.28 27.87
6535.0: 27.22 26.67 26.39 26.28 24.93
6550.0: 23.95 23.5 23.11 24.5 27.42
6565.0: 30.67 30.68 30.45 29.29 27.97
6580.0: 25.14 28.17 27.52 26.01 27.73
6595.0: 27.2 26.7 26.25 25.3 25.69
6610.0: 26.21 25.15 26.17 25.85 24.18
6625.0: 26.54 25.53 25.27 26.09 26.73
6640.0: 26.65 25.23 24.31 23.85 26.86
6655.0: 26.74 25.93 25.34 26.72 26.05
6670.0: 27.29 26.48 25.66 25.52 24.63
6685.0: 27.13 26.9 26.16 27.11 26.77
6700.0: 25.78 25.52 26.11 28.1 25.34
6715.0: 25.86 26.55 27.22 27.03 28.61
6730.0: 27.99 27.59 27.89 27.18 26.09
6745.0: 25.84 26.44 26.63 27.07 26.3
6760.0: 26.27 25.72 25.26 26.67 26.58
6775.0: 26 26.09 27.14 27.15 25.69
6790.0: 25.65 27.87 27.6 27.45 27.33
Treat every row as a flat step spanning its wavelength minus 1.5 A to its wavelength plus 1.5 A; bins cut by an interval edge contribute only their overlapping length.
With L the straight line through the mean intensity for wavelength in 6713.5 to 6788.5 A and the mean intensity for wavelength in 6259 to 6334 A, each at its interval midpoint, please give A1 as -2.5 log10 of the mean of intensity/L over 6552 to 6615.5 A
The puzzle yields -0.091 mag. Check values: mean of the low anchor 21.4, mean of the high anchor 26.7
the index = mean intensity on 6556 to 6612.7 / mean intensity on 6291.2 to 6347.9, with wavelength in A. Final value 1.2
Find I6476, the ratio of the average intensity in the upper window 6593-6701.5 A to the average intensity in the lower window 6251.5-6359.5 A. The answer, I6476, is 1.2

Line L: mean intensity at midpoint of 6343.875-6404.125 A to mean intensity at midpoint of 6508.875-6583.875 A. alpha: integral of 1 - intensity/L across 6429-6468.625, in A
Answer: -2.5 A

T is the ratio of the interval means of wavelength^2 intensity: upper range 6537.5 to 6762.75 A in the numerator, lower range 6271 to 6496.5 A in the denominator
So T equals 1.16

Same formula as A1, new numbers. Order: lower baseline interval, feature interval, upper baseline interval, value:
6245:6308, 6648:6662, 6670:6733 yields 0.006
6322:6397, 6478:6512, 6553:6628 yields -0.065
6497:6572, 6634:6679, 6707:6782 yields 0.030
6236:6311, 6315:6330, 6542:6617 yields -0.039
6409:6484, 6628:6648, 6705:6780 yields 0.040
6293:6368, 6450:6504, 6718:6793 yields -0.067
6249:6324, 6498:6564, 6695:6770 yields -0.087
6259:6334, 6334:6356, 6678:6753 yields -0.125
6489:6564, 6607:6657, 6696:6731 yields 0.039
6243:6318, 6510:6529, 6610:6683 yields -0.087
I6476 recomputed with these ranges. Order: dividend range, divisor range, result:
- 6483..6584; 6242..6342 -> 1.24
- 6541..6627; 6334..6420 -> 1.06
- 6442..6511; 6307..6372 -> 1.11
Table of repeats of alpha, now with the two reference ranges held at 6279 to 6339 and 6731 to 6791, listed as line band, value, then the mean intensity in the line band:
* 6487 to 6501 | -2.3 A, 27.9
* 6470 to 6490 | -1.5 A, 25.7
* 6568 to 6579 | -2.0 A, 29.2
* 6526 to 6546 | -2.0 A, 26.8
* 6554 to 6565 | -0.5 A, 25.7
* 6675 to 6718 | -0.5 A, 26.2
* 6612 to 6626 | -0.2 A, 25.6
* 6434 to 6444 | -2.1 A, 28.5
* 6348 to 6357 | -1.1 A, 25.5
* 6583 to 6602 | -1.6 A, 27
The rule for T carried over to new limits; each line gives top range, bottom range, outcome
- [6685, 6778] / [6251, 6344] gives 1.39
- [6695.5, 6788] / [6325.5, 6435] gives 1.19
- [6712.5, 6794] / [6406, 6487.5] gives 1.10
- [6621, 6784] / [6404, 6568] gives 1.06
